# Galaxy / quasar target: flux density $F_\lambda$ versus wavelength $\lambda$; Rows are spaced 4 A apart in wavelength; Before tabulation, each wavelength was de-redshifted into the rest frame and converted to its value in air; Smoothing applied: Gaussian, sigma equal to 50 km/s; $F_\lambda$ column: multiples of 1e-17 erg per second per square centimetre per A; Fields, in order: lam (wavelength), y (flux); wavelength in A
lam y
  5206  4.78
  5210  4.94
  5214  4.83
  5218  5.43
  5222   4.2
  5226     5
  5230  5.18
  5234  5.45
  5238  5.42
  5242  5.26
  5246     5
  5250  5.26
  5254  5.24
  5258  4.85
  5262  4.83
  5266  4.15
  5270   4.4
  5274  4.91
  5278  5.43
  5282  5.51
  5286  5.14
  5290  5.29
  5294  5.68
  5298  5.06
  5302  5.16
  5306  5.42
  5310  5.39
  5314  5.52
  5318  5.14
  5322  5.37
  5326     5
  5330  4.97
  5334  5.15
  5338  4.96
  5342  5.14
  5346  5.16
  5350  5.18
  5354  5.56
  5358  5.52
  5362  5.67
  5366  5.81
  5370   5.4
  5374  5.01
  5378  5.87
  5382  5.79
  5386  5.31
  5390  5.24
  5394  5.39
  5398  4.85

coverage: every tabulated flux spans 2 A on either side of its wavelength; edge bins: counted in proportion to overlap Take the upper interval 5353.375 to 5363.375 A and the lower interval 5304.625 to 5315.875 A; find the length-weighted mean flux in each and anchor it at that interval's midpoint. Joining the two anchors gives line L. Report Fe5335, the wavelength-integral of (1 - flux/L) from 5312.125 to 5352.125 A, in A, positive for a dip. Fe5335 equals 2.52 A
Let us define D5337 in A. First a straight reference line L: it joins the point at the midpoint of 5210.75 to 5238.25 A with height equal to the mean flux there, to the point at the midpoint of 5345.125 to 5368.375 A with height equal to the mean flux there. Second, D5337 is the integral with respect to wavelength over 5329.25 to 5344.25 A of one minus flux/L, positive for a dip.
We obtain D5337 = 1.01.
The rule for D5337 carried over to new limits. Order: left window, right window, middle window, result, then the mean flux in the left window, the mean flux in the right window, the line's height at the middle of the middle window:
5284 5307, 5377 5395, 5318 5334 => 0.7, 5.29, 5.51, 5.36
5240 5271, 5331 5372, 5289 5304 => -0.6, 4.89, 5.35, 5.08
